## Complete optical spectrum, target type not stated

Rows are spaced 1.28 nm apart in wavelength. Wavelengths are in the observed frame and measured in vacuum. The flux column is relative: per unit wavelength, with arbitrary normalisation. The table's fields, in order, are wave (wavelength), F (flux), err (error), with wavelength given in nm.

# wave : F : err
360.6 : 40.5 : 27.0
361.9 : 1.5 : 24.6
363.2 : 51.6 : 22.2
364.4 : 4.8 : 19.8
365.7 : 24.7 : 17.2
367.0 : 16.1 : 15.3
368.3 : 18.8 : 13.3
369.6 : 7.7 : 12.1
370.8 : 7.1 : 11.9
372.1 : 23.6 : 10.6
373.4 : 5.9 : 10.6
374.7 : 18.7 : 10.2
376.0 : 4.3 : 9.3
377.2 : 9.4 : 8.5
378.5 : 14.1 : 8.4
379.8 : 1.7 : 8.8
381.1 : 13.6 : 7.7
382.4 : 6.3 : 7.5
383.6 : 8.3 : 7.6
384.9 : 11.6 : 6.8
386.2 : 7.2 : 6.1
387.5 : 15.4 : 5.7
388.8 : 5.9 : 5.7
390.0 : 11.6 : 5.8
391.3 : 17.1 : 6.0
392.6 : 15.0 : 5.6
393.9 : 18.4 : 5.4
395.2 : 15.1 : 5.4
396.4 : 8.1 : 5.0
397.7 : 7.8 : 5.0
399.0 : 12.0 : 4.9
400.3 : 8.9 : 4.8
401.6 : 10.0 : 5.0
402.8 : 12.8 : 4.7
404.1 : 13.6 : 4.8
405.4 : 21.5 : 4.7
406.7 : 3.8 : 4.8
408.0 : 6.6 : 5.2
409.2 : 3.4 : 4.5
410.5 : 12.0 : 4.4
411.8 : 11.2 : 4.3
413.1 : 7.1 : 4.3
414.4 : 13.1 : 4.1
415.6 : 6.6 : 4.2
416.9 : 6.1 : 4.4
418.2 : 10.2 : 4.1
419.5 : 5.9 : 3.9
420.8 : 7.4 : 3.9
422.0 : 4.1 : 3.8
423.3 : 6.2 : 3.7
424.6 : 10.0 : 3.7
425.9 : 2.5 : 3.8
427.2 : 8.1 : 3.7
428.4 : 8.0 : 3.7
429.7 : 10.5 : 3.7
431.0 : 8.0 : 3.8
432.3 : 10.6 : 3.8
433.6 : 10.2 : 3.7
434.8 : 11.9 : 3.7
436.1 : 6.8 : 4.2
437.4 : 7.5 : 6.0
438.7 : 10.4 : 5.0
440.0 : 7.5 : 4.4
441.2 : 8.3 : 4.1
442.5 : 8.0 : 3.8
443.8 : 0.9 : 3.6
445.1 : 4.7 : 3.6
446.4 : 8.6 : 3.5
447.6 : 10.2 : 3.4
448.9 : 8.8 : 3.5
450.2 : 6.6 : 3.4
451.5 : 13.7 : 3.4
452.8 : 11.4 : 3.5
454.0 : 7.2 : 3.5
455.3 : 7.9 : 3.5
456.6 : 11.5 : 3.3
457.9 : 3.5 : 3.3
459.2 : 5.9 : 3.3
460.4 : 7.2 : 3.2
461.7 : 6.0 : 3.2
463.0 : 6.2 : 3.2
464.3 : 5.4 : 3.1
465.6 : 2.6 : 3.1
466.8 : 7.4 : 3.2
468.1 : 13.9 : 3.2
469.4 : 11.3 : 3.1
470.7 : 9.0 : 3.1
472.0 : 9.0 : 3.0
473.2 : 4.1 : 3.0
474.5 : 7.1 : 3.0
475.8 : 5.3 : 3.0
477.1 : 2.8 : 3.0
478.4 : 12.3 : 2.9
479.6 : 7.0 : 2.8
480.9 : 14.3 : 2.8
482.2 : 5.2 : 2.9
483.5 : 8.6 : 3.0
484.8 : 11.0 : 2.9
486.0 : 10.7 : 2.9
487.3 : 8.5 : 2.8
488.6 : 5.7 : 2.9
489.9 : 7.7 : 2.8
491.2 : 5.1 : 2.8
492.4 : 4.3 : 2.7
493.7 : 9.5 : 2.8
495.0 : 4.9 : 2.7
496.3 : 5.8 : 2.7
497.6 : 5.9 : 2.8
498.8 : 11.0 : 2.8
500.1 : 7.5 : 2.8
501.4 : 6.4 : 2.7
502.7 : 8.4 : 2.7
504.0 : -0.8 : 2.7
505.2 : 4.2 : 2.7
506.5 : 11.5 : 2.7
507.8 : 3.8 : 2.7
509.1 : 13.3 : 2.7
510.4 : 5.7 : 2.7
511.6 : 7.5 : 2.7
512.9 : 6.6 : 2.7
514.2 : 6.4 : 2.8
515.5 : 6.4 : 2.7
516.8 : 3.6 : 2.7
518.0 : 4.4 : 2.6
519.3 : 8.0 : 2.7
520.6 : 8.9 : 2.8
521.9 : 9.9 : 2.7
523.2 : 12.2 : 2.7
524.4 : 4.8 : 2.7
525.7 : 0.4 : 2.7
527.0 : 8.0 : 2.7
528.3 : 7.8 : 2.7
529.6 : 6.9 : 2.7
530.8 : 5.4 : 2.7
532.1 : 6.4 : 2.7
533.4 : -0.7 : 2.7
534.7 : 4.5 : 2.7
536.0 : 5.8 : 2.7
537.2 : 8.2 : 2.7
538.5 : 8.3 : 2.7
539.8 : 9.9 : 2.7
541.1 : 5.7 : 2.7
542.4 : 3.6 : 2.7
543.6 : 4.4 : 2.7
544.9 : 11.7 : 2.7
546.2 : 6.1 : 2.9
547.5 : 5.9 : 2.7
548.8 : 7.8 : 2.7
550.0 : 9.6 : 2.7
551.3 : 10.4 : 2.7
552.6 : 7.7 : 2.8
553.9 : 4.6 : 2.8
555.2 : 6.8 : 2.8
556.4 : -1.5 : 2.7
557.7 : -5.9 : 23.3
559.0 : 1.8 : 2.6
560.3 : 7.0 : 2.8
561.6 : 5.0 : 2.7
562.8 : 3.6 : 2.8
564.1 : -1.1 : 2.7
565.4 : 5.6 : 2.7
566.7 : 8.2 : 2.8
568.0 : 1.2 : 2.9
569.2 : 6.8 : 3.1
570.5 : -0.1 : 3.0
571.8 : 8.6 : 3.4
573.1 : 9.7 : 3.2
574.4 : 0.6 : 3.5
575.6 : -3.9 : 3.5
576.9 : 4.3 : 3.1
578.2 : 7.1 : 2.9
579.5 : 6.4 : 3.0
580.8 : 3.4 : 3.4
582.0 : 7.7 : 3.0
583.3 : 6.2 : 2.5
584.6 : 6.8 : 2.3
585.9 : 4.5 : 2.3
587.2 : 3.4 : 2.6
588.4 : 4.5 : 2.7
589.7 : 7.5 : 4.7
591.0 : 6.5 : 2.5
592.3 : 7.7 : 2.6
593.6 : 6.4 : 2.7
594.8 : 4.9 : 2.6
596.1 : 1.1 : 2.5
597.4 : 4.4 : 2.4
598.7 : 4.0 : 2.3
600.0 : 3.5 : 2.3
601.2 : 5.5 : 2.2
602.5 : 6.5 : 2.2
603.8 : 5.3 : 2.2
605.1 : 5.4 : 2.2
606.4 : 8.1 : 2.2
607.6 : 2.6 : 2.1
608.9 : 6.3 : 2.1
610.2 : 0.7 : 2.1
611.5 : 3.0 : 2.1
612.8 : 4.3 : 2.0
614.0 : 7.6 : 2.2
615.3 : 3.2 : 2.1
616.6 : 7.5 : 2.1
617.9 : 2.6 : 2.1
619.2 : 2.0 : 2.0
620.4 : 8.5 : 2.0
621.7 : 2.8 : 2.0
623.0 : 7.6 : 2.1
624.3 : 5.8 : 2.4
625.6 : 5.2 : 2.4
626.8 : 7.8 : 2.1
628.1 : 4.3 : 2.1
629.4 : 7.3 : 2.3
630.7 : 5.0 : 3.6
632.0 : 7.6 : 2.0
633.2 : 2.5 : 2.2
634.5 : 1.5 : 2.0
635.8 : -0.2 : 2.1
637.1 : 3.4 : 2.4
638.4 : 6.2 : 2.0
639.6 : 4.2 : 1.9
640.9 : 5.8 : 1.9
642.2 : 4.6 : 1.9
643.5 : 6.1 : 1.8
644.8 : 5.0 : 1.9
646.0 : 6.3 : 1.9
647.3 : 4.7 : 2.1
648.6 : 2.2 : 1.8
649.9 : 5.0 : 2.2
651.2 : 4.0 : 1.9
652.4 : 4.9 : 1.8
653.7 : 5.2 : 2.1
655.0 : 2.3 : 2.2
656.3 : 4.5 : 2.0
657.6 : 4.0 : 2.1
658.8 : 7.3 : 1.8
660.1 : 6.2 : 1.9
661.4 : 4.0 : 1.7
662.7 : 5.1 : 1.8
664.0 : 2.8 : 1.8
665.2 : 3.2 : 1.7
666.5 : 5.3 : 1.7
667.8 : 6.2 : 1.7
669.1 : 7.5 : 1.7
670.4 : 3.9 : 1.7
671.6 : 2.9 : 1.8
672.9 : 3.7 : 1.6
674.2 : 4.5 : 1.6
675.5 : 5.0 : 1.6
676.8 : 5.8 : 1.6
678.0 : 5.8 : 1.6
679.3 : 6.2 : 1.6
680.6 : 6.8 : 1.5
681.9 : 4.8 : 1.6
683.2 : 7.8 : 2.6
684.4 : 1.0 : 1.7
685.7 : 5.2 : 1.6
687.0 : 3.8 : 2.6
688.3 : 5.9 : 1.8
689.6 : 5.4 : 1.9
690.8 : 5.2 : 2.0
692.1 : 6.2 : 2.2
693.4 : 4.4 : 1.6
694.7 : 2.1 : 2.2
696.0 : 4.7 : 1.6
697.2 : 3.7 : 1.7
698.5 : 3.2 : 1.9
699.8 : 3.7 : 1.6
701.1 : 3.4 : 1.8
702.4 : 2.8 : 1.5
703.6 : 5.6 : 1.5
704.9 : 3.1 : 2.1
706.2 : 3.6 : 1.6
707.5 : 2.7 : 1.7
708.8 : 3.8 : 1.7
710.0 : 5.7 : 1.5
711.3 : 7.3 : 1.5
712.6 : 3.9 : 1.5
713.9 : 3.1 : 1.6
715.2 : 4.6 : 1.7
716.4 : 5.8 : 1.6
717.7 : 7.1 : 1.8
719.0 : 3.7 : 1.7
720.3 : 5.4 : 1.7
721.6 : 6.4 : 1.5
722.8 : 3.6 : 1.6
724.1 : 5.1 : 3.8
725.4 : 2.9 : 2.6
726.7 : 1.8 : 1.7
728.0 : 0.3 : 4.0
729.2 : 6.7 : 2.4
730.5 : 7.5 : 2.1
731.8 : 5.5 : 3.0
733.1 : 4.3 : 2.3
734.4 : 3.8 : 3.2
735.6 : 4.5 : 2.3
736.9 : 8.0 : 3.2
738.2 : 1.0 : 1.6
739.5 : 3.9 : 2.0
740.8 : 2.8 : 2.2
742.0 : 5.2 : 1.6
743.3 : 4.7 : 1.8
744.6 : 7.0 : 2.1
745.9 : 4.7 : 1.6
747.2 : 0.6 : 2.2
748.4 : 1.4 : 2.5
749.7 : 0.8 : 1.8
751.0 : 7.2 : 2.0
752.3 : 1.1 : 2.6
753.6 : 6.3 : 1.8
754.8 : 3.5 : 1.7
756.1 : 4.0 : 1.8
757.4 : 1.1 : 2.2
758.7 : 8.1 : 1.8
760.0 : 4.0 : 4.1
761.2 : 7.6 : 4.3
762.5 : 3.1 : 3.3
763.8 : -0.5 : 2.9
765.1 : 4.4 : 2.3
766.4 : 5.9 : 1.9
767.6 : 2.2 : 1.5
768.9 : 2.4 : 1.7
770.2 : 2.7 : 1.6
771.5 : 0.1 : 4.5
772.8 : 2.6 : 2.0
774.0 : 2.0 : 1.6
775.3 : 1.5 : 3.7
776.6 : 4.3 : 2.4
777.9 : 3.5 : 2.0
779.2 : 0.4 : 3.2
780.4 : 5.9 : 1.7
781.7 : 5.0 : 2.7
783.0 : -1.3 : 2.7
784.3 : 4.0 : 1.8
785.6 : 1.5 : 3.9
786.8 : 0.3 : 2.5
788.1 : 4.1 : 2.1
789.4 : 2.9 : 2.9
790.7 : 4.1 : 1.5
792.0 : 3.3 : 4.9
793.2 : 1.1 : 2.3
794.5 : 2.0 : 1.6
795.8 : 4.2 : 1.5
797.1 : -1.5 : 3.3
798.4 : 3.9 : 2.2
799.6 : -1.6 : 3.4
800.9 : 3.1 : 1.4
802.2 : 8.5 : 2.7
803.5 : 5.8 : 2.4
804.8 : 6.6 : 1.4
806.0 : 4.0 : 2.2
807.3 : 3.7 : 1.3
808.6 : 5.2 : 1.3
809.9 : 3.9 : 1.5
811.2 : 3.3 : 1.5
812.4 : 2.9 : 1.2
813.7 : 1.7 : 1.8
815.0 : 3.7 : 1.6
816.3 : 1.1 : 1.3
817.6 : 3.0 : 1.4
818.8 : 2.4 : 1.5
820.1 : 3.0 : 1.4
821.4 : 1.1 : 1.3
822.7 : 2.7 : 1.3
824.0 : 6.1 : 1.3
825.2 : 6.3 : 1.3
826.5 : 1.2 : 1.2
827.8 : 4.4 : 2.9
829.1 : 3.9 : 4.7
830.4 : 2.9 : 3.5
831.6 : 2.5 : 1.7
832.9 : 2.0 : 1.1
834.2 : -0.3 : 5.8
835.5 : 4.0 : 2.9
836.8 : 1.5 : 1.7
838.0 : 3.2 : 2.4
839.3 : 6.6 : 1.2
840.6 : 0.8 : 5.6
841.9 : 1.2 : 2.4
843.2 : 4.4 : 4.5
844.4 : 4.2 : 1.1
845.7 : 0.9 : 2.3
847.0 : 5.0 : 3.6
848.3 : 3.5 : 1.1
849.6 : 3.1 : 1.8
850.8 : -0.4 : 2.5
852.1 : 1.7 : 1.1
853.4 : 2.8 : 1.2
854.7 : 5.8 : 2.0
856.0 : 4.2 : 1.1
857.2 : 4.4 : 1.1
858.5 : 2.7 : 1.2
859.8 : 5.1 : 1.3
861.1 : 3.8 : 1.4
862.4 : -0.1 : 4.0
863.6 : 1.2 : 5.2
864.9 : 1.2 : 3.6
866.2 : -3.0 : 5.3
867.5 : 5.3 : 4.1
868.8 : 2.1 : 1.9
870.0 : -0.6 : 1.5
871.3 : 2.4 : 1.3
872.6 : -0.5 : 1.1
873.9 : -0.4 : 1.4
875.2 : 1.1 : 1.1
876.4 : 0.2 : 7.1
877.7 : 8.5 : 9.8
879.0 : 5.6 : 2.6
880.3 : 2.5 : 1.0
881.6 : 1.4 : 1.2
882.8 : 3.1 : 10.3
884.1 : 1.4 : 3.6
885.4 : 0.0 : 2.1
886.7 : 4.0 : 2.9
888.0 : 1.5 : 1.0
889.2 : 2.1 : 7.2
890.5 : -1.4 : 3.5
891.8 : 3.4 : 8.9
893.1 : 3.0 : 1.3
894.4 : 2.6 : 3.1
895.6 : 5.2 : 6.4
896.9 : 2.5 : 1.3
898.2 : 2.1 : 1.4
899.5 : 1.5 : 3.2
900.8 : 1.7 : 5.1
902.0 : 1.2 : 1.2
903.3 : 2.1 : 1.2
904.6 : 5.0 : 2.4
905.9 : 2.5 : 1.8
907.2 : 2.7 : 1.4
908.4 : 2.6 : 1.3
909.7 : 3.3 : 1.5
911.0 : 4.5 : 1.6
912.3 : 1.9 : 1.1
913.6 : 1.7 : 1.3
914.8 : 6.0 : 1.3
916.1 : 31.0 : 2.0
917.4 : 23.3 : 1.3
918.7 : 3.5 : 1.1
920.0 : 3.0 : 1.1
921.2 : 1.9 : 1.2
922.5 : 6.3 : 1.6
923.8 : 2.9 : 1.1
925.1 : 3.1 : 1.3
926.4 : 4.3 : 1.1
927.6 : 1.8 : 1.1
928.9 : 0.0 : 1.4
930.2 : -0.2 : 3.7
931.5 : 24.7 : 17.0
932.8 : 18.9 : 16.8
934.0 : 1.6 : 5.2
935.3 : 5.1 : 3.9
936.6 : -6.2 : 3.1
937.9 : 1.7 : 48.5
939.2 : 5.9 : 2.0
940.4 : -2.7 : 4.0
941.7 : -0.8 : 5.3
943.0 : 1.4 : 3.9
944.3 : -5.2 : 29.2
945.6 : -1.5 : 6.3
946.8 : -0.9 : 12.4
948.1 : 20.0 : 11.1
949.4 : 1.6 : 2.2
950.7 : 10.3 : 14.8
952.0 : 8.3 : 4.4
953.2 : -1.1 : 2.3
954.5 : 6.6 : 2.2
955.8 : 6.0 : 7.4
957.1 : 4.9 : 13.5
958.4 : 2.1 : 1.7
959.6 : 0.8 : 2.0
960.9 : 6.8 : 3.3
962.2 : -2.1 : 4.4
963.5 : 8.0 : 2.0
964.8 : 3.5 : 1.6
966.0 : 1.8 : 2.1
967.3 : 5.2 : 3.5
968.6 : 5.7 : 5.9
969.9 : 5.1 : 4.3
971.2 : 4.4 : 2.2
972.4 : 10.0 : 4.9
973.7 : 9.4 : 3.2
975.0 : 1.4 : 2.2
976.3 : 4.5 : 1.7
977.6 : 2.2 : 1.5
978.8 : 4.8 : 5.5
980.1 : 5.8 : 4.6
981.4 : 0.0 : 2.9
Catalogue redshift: 1.458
